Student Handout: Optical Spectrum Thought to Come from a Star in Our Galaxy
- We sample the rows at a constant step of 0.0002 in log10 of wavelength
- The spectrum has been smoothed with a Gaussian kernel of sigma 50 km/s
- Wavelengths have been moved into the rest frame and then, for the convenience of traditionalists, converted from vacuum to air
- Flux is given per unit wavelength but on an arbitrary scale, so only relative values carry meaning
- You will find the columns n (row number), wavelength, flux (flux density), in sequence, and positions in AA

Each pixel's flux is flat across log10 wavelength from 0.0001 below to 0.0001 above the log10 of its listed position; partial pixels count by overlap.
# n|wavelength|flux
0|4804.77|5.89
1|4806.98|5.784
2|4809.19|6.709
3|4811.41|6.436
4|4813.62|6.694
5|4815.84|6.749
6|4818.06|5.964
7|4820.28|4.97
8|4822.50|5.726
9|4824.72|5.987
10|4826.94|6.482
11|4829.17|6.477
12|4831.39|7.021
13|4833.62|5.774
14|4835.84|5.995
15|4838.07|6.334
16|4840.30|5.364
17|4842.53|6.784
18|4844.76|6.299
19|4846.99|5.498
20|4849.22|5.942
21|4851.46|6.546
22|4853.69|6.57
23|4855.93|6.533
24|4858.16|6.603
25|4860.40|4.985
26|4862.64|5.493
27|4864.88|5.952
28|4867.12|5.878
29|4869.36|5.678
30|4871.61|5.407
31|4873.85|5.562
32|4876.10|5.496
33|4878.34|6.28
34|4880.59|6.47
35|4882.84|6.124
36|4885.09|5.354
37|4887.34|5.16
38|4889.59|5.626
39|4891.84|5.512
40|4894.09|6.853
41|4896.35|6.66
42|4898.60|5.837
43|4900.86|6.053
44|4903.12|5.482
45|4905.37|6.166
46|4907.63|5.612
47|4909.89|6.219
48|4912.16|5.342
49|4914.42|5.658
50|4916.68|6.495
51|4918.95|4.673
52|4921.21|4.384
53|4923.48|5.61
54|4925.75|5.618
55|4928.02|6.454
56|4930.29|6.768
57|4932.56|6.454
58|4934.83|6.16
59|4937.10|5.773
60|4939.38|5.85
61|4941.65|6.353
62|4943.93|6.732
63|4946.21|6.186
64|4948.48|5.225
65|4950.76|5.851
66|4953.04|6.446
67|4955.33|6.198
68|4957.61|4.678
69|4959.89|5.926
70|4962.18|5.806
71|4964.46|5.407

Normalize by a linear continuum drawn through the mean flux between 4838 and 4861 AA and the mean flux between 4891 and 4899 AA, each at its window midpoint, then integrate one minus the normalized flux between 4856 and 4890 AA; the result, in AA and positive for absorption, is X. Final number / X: 2.5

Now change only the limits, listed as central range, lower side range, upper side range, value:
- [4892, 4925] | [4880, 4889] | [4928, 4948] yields 1.0 AA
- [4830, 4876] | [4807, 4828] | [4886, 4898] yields 0.5 AA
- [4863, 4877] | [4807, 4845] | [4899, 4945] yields 0.9 AA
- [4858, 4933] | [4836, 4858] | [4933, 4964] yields 3.4 AA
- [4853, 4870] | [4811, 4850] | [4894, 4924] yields 0.1 AA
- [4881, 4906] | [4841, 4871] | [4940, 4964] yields 0.4 AA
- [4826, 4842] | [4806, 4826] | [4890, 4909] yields -0.3 AA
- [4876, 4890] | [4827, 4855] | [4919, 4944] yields 0.6 AA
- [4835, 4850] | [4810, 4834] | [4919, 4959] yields 0.3 AA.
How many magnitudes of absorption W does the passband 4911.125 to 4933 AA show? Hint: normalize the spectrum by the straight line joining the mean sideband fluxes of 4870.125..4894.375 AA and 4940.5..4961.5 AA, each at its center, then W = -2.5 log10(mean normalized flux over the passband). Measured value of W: 0.03 mag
